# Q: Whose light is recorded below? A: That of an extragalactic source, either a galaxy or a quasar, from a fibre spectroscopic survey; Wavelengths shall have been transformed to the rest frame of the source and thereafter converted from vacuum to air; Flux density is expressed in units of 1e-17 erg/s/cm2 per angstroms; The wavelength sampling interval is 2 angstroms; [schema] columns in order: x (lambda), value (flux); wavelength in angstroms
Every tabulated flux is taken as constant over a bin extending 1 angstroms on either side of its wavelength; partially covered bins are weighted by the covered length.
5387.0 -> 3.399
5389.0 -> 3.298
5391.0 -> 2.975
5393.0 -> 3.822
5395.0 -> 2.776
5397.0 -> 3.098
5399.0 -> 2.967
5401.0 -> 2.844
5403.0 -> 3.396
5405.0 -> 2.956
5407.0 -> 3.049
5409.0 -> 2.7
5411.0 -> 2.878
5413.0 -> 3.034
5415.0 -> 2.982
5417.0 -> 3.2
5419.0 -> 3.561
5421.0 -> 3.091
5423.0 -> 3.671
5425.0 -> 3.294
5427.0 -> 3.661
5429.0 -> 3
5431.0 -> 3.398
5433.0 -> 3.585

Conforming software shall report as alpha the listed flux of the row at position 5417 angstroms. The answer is 3.2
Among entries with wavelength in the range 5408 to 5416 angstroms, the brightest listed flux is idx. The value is 3.034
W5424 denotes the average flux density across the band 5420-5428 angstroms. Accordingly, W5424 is 3.43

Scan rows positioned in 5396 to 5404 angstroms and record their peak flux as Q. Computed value 3.396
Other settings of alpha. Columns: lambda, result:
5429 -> 3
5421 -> 3.091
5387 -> 3.399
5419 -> 3.561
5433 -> 3.585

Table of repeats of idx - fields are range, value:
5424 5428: 3.661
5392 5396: 3.822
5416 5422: 3.561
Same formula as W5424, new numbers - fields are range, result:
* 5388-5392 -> 3.14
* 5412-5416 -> 3.01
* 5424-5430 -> 3.32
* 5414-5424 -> 3.3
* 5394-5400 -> 2.95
